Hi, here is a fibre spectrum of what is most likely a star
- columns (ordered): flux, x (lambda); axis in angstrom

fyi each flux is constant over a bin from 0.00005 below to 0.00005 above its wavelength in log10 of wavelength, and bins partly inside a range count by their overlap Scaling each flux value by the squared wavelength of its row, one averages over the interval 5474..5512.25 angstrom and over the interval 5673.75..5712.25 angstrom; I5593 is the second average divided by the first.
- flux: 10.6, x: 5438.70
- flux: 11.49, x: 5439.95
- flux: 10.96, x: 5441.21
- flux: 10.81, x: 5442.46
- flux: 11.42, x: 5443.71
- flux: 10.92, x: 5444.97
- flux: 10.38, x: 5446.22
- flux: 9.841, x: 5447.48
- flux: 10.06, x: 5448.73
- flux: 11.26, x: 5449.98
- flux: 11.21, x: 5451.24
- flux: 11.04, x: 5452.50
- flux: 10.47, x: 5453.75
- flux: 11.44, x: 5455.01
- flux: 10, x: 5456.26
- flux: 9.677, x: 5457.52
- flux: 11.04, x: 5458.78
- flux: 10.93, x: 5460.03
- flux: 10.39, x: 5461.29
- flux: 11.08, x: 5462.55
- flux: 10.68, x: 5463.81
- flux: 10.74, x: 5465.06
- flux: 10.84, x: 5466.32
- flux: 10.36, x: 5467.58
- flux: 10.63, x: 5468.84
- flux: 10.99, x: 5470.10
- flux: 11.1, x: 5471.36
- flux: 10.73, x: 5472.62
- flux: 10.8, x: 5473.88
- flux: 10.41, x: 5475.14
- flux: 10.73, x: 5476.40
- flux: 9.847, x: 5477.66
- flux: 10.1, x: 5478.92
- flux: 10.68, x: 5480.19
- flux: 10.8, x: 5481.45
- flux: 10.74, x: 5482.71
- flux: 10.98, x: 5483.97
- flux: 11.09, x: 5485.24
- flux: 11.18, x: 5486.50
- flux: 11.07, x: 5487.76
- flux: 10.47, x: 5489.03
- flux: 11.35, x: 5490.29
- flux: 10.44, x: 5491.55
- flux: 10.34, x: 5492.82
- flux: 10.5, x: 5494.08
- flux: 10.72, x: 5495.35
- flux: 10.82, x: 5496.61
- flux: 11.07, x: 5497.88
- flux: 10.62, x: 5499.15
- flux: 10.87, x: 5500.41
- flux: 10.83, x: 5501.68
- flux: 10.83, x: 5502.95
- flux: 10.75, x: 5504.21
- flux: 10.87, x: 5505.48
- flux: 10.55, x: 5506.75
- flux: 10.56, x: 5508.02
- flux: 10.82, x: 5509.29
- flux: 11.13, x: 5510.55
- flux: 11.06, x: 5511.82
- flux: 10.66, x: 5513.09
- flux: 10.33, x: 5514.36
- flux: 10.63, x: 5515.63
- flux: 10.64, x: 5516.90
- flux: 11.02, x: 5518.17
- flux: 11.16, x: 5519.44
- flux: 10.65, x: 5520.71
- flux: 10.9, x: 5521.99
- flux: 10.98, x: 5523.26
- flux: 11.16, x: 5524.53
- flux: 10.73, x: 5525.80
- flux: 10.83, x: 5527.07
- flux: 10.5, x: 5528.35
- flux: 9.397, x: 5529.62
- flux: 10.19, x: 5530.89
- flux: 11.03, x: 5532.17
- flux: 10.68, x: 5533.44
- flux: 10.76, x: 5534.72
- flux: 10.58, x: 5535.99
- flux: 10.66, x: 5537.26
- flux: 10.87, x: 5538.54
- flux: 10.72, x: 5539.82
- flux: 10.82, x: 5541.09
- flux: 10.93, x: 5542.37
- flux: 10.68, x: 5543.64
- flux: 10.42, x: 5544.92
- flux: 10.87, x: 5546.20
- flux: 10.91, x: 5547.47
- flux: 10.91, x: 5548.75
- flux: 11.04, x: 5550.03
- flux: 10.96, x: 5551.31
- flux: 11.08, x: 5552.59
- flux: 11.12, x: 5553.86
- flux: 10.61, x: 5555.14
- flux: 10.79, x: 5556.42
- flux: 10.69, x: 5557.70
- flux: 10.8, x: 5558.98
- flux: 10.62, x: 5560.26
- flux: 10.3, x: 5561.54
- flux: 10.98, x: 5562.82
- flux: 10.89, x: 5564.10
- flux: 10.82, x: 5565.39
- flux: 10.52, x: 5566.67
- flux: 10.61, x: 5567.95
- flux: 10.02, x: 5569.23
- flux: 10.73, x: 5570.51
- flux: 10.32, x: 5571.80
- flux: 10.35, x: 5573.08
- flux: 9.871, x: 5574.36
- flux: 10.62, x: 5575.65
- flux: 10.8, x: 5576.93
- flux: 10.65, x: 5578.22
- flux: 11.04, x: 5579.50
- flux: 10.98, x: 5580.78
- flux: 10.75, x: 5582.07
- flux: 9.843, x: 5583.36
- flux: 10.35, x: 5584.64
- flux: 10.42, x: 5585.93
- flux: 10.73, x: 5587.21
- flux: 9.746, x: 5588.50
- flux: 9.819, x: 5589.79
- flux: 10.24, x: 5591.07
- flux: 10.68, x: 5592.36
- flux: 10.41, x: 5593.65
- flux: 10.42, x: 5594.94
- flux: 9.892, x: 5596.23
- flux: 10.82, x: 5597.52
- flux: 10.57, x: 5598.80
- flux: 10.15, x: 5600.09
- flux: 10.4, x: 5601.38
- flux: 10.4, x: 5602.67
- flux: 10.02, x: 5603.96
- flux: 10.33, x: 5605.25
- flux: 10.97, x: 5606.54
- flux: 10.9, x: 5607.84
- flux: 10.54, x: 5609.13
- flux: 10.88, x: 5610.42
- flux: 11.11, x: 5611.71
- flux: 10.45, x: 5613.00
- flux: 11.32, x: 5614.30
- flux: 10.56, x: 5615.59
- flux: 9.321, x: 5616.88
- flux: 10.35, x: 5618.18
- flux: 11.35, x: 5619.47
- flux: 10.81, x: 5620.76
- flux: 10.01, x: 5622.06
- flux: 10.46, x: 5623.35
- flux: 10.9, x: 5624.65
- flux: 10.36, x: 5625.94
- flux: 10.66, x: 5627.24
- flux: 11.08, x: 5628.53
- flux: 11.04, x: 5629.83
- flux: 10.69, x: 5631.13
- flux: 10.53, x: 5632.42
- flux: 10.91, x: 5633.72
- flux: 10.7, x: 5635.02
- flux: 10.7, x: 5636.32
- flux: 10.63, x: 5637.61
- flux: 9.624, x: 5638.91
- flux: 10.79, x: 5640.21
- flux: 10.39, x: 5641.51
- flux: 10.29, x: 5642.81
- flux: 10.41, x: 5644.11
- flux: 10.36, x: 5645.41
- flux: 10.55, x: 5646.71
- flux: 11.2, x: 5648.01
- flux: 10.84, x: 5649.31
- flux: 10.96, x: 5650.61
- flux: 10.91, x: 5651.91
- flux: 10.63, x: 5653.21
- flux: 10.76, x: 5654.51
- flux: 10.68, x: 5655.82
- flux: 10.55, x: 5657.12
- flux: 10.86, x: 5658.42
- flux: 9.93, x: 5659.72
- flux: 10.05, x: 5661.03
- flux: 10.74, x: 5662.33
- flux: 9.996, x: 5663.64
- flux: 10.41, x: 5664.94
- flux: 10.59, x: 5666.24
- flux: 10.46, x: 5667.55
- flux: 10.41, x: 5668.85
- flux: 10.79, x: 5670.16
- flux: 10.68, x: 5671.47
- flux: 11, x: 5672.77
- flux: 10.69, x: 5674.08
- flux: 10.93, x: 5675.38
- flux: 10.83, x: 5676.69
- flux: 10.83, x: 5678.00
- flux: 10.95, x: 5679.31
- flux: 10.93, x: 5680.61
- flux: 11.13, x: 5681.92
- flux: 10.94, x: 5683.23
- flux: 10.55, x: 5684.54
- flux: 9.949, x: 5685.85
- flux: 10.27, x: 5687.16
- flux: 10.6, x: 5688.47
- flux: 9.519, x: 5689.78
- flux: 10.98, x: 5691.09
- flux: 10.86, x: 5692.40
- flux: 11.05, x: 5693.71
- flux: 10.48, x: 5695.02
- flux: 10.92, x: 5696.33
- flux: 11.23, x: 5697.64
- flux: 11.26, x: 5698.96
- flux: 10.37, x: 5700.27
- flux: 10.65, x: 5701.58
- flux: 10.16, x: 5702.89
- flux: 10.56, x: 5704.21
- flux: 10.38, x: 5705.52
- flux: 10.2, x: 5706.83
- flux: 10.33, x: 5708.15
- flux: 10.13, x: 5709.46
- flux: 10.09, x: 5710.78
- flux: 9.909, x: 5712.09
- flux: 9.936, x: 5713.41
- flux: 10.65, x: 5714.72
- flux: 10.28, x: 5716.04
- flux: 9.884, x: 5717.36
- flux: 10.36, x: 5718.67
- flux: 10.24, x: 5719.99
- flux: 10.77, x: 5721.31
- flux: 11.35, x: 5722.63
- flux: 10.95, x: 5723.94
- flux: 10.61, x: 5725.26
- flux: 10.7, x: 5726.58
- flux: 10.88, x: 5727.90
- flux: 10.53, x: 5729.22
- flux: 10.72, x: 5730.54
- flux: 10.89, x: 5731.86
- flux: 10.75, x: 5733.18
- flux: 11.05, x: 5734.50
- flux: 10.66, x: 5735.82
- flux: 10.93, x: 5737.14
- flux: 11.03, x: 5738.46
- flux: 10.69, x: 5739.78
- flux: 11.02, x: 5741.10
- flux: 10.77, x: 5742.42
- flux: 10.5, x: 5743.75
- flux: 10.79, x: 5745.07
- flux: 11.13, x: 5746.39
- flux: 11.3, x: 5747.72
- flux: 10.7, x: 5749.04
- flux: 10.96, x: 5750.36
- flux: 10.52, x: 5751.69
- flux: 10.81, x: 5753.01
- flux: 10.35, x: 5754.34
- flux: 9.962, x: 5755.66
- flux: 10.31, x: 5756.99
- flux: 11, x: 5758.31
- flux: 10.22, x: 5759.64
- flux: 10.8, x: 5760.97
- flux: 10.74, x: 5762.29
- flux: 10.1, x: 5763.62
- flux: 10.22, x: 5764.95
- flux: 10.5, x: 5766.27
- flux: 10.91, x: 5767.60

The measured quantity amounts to 1.06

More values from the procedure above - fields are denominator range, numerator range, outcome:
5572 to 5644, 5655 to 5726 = 1.03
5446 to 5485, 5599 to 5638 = 1.05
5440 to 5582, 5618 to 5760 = 1.06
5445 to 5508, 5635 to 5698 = 1.06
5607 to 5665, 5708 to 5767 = 1.04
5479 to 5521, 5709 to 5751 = 1.07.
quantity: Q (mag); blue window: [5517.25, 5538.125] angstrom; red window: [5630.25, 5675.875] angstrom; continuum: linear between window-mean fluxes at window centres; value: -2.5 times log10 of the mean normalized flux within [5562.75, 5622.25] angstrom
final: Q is 0.01 mag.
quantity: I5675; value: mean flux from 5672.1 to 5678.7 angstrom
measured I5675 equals 10.9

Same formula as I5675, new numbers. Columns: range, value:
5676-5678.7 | 10.8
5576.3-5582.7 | 10.8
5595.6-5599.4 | 10.4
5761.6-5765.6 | 10.4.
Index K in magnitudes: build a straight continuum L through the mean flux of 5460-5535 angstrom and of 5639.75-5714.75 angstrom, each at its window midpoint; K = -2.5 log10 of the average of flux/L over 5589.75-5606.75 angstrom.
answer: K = 0.03 mag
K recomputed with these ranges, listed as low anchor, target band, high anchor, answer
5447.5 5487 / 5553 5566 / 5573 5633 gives -0.02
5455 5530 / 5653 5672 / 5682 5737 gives 0.01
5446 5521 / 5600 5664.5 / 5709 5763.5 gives 0.01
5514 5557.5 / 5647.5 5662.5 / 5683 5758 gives 0.00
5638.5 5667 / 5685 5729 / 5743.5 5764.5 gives 0.01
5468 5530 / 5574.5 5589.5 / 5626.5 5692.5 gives 0.02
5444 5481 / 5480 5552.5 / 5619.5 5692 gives -0.01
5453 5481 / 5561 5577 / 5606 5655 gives 0.01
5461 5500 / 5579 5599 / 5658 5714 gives 0.02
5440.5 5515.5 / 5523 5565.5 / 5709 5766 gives 0.00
